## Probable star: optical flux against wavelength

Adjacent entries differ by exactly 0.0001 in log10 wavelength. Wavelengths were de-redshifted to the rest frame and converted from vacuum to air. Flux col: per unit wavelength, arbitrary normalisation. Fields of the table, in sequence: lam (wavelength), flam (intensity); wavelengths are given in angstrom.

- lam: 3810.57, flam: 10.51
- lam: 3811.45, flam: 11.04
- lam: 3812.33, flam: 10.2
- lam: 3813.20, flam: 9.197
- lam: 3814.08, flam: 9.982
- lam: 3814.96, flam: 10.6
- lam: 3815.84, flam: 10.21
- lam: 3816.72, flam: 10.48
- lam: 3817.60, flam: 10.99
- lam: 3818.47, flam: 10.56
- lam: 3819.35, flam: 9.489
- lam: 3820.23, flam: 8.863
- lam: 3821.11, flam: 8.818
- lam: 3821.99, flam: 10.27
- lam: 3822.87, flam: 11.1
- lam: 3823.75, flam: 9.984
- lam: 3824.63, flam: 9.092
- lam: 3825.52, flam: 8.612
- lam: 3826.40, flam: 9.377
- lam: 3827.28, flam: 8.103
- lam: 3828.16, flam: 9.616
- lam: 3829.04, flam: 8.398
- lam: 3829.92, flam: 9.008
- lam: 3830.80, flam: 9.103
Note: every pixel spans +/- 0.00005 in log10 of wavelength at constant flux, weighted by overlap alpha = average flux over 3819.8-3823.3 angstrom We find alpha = 9.76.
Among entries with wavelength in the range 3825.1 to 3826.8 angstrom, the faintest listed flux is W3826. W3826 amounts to 8.612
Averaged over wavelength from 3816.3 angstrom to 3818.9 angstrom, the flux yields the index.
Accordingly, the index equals 10.7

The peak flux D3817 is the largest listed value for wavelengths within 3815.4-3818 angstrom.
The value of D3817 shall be 10.99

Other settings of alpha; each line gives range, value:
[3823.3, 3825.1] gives 9.49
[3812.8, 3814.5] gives 9.58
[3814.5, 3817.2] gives 10.4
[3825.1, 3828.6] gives 8.94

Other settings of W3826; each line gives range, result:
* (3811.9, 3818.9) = 9.197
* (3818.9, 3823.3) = 8.818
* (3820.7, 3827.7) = 8.103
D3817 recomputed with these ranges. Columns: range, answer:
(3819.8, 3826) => 11.1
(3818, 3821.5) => 10.56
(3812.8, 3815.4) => 10.6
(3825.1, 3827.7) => 9.377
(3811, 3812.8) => 11.04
